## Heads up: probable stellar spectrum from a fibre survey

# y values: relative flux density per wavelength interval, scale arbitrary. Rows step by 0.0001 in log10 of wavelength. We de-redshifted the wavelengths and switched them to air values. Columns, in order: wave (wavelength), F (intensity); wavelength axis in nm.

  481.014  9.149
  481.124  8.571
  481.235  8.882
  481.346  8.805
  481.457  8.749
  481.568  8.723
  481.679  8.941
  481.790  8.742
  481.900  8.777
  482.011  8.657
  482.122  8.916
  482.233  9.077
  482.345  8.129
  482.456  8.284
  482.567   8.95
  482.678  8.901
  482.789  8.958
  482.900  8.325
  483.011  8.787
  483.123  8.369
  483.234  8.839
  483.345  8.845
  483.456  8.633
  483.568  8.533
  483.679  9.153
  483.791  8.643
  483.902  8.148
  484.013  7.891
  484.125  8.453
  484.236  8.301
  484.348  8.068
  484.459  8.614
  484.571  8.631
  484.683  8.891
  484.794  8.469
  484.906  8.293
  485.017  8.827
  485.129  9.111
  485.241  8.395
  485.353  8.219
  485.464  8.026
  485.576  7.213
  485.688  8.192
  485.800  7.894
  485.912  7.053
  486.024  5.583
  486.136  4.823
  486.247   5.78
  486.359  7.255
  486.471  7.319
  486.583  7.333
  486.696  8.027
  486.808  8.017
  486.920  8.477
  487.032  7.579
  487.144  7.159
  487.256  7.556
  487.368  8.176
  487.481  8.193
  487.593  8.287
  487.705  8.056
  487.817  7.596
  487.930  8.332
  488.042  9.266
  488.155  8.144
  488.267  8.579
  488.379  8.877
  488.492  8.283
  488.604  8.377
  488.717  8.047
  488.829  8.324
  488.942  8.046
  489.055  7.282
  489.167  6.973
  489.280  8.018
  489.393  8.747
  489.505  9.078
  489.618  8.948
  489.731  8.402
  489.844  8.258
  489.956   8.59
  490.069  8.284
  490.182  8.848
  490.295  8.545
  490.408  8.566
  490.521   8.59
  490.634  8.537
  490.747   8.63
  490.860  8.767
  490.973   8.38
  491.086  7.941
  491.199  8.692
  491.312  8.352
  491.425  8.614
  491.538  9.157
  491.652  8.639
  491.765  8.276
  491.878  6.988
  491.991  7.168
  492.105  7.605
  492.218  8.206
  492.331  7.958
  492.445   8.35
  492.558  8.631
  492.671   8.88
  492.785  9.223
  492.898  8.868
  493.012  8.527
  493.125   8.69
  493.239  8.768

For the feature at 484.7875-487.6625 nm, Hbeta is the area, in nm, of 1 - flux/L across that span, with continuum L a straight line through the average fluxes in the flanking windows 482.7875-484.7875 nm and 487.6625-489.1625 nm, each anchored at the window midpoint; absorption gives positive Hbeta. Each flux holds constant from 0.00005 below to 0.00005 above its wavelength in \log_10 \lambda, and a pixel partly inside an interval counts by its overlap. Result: 0.25 nm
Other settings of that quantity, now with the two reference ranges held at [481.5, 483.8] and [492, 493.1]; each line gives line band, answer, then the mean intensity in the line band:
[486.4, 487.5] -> 0.106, 7.76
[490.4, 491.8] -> -0.014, 8.55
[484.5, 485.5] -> 0.012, 8.55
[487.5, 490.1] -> 0.074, 8.3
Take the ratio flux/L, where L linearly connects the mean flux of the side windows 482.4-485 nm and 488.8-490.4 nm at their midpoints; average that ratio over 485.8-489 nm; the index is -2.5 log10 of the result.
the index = 0.09 mag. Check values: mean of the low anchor 8.57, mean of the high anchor 8.31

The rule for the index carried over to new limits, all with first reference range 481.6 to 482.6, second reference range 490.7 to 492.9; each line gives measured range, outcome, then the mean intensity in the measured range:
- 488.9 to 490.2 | 0.02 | 8.28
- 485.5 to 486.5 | 0.25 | 6.8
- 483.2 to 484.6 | 0.02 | 8.51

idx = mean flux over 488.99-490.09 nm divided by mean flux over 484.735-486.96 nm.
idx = 1.1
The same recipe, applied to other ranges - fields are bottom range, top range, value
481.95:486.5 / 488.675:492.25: 1.01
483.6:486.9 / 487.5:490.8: 1.06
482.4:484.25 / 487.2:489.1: 0.95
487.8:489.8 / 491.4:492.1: 0.97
